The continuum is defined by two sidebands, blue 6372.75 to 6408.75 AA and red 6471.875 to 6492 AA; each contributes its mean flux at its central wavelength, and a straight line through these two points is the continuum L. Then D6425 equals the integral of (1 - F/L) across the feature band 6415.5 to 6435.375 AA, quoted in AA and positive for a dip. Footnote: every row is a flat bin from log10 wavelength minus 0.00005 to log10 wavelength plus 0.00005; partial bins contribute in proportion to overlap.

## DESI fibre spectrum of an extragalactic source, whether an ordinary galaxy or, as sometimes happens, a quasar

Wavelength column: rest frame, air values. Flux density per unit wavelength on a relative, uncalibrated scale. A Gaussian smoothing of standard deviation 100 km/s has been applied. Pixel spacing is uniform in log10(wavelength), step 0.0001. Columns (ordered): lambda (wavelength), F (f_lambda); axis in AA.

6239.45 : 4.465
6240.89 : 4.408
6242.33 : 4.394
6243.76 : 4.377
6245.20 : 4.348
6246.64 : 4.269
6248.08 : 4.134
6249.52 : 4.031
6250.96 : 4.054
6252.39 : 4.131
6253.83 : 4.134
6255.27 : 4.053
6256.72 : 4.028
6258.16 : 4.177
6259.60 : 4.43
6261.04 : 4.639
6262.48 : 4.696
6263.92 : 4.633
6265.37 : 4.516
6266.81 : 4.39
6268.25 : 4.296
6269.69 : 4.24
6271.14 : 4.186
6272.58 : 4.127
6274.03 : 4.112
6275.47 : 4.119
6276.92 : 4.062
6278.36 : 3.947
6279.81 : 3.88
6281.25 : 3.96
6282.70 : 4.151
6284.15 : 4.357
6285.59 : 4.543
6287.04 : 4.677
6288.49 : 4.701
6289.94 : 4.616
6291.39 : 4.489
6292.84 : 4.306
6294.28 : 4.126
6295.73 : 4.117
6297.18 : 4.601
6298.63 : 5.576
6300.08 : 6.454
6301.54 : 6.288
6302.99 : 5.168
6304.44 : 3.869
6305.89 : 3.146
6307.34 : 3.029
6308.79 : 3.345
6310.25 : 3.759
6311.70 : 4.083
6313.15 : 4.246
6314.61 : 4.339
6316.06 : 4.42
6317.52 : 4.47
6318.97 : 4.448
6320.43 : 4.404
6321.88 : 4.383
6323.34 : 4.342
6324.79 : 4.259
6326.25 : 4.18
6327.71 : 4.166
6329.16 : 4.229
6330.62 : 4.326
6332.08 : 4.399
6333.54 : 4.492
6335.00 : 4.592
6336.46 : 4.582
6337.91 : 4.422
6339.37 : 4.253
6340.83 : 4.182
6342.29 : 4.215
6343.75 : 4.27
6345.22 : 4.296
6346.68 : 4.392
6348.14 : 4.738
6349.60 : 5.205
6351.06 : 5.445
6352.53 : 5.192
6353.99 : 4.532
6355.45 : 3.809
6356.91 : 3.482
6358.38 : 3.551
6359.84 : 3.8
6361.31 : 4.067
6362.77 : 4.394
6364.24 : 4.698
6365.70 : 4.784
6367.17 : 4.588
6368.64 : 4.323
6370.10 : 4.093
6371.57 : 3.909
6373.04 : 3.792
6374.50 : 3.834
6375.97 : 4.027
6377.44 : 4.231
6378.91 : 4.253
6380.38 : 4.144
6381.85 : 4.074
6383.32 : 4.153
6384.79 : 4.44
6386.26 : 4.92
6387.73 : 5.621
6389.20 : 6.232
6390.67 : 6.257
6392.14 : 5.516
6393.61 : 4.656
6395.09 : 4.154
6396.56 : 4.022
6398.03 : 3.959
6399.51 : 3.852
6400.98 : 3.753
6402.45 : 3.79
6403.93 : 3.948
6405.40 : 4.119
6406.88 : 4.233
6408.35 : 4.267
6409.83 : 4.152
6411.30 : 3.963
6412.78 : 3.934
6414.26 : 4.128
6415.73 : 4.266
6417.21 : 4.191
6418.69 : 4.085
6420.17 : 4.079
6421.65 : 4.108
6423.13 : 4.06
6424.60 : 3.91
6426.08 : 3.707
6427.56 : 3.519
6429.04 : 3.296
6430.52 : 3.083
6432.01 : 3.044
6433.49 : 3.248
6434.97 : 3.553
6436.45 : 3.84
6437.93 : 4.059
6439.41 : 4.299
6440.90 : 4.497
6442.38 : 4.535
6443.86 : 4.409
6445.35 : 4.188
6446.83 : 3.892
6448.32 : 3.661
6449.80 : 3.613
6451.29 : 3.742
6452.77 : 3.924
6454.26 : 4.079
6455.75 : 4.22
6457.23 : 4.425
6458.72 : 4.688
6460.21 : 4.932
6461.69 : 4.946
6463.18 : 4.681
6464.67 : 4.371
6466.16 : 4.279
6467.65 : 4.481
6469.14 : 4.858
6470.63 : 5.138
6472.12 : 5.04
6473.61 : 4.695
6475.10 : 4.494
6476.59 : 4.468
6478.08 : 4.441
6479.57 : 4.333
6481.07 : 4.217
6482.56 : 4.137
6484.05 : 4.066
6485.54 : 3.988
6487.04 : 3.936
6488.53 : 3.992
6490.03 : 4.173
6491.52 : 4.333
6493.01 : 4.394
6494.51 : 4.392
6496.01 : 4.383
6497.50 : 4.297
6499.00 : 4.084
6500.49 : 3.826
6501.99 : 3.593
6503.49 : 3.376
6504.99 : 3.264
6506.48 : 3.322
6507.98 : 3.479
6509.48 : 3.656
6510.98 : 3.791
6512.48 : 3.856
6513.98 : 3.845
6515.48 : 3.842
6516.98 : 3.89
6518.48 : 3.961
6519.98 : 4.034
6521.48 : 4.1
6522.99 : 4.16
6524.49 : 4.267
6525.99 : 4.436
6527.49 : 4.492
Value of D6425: 3.0 AA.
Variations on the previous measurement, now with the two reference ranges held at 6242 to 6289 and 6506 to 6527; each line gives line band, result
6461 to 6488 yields -3.4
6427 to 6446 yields 1.0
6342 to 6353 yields -1.5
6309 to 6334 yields -0.5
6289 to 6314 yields -1.3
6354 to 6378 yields 0.2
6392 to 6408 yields -0.2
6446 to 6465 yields -1.1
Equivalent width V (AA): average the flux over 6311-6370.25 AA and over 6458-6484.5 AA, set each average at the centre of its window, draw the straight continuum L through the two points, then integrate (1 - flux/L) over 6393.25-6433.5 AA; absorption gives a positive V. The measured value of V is 5.1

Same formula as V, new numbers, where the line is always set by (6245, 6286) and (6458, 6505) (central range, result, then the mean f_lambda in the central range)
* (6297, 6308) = -1.40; 4.78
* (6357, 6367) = 0.20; 4.19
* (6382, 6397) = -2.42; 4.98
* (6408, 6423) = 0.67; 4.11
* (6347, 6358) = -0.81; 4.59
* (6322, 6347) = -0.40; 4.33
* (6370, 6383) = 0.74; 4.04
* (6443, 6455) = 1.04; 3.94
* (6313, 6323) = -0.33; 4.39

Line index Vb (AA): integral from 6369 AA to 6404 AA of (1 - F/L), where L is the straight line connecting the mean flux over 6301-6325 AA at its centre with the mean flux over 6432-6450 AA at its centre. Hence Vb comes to -2.9 AA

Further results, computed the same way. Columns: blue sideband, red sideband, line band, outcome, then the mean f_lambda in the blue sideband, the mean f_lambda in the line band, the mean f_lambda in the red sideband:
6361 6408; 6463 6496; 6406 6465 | 4.8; 4.4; 4.04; 4.4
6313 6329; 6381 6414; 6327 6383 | 1.0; 4.33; 4.31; 4.45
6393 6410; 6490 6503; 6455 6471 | -2.0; 4.07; 4.63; 4.15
